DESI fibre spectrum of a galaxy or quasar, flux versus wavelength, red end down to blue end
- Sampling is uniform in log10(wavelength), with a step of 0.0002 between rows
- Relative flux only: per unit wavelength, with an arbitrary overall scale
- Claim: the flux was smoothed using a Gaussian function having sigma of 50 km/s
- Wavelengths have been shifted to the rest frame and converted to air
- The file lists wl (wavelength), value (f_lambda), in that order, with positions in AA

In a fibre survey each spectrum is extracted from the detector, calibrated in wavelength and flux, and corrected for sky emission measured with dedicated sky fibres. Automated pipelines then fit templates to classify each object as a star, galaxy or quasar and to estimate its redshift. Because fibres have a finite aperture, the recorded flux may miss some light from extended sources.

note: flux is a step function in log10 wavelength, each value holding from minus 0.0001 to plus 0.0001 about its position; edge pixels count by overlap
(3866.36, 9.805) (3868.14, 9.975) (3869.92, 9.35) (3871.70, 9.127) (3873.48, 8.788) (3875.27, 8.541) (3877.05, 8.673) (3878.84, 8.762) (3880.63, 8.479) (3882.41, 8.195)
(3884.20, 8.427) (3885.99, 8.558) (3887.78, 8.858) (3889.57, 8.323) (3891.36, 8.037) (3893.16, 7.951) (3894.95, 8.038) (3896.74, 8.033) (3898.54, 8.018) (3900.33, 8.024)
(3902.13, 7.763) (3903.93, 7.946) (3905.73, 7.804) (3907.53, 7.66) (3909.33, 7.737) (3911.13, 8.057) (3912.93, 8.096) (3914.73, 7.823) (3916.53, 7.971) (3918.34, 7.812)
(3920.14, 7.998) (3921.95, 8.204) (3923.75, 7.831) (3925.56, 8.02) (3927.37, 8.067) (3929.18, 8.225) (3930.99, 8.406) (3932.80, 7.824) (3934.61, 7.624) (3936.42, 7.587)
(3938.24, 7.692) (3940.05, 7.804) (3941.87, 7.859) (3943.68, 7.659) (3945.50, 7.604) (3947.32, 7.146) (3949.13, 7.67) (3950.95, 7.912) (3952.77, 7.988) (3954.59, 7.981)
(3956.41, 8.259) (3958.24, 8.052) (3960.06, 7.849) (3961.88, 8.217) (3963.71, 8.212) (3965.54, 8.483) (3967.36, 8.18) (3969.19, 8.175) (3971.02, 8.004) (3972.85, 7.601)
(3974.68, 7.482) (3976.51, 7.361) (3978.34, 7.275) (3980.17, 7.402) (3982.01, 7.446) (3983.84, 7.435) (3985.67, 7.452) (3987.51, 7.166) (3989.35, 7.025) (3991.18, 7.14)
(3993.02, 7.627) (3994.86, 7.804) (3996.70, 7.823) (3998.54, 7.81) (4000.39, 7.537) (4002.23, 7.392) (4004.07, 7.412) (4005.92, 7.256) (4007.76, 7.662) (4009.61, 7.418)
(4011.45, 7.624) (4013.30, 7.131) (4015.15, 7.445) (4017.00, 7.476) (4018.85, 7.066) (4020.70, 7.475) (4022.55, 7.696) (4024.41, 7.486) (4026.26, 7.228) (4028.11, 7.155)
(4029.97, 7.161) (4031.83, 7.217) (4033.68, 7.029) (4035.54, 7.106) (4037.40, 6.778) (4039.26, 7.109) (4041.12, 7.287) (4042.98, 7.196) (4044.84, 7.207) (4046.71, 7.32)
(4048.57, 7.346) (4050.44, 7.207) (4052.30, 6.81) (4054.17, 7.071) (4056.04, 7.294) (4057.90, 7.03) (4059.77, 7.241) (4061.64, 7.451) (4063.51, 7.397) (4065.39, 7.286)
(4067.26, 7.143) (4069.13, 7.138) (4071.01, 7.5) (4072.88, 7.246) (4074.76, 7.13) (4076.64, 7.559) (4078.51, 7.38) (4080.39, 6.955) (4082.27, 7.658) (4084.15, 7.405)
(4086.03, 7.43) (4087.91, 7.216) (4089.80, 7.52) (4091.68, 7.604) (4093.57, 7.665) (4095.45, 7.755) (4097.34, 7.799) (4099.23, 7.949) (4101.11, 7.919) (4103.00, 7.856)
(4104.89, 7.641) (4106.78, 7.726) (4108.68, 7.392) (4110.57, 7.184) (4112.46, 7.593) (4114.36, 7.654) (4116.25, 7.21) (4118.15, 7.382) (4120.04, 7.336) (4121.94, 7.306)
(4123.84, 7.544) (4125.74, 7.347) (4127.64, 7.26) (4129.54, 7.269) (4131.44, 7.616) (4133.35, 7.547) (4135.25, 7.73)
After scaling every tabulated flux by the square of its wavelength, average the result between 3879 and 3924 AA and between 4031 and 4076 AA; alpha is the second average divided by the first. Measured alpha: 0.96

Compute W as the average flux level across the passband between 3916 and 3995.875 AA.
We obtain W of 7.78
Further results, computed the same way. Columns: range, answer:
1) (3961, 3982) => 7.83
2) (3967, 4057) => 7.38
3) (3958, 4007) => 7.65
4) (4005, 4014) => 7.43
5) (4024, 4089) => 7.23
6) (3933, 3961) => 7.78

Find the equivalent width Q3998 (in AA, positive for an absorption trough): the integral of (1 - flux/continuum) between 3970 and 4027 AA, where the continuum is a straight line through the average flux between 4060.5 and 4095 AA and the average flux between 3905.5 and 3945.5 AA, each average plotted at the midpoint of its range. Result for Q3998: 1.39 AA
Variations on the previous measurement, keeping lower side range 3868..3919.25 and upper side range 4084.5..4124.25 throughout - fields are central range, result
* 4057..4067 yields 0.6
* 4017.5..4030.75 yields 0.8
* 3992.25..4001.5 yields 0.2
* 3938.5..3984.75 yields 1.4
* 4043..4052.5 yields 0.7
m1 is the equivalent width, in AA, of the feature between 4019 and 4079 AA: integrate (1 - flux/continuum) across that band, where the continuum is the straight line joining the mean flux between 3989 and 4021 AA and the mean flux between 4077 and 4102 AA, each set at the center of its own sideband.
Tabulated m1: 2.2 AA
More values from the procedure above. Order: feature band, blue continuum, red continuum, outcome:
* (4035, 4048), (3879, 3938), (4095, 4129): 1.0 AA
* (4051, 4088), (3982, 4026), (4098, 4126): 1.2 AA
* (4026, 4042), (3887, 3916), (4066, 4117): 1.1 AA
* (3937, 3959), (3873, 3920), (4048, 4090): 0.3 AA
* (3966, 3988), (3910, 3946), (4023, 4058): -0.1 AA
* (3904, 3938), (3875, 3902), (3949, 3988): 0.7 AA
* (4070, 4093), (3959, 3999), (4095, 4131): 0.5 AA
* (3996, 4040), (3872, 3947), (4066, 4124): 2.1 AA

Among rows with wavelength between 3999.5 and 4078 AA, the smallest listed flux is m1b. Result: 6.778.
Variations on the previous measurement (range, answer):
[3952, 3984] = 7.275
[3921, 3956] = 7.146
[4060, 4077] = 7.13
